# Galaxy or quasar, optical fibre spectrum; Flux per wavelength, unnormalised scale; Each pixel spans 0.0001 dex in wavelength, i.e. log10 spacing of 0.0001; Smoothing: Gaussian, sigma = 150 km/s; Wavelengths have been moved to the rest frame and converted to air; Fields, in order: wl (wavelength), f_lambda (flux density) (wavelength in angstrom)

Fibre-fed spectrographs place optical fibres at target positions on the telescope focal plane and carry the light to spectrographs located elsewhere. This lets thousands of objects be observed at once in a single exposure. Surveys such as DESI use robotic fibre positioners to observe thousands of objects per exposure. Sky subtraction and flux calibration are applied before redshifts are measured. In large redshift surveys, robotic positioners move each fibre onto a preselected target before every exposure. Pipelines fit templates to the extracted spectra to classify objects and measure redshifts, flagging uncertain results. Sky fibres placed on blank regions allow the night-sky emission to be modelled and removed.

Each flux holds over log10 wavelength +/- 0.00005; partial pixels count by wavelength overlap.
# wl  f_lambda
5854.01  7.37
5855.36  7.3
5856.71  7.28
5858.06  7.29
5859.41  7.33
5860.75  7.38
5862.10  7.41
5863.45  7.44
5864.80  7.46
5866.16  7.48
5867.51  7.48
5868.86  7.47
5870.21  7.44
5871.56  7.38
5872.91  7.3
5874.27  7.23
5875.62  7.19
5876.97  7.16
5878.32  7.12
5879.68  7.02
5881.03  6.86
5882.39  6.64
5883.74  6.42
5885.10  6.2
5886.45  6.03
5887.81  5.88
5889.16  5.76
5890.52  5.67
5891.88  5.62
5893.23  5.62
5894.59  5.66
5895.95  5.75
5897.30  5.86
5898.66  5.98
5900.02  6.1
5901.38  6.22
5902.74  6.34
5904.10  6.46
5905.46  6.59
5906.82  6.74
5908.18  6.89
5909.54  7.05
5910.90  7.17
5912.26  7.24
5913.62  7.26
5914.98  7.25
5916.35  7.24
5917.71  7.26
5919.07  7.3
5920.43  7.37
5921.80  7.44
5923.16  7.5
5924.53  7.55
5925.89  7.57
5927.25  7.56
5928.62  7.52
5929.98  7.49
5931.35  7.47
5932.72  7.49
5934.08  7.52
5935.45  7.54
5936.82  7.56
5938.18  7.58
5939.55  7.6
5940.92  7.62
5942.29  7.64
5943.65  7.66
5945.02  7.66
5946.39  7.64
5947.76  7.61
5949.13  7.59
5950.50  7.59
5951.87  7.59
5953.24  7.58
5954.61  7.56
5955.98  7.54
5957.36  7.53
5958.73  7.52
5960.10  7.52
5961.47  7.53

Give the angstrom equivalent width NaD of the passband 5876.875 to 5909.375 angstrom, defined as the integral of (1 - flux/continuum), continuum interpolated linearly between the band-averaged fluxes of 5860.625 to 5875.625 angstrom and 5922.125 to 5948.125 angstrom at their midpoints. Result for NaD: 5.2 angstrom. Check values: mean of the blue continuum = 7.39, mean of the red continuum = 7.57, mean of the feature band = 6.27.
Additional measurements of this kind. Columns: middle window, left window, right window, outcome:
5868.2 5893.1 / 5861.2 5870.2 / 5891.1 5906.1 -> 0.5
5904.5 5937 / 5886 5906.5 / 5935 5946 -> -2.0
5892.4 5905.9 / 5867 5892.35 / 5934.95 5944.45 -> 1.9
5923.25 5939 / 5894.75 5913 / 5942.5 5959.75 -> -0.9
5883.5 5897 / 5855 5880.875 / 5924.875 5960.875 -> 2.8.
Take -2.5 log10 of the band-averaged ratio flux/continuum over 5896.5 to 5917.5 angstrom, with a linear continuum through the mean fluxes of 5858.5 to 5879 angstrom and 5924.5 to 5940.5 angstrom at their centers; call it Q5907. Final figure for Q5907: 0.12 mag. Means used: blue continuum 7.35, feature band 6.7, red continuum 7.54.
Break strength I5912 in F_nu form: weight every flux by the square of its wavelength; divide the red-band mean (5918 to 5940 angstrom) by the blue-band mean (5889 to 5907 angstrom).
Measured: 1.26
